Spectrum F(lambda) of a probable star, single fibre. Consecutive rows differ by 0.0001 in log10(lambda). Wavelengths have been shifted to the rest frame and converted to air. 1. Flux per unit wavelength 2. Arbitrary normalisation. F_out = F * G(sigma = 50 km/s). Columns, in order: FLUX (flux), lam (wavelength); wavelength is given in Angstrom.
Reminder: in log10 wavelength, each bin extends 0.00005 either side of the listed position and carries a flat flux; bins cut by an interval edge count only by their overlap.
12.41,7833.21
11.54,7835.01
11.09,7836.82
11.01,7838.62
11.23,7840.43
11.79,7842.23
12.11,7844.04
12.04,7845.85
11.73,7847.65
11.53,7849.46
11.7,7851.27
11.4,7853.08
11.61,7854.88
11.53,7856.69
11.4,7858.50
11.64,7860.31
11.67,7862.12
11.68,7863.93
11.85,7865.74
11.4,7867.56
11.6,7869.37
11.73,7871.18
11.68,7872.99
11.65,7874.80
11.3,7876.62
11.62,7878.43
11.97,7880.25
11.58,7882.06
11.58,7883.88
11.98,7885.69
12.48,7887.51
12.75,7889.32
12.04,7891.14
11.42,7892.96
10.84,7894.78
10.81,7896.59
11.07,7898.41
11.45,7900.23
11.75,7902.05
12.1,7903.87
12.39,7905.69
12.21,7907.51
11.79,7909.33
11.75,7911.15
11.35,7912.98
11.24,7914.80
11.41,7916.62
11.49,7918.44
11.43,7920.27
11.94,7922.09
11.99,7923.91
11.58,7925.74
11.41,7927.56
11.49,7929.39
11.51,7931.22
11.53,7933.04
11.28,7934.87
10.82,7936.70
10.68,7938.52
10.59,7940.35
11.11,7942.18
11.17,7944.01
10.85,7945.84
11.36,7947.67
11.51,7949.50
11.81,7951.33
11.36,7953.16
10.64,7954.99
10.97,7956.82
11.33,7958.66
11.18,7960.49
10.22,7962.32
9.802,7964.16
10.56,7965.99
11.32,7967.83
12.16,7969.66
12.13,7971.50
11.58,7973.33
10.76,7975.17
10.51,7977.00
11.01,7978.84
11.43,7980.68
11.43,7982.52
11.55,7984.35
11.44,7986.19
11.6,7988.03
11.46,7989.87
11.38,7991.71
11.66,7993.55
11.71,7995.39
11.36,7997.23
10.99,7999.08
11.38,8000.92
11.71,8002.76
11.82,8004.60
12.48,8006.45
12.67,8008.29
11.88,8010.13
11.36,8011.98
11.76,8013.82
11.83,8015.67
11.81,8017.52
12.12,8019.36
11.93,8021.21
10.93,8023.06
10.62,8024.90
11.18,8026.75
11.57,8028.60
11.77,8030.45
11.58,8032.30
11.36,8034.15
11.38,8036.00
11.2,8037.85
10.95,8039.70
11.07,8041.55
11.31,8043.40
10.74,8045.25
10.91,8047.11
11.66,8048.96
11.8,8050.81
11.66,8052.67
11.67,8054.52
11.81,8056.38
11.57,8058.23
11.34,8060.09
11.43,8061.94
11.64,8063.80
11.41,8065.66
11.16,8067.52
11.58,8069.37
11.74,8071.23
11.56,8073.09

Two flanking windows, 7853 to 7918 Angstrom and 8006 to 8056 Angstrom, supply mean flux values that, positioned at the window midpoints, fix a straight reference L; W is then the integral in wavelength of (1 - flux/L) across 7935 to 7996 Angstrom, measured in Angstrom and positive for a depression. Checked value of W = 2.1 Angstrom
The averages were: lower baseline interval 11.7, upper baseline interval 11.5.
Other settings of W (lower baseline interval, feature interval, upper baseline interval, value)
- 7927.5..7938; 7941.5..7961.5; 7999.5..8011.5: 0.5 Angstrom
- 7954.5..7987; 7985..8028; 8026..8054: -1.4 Angstrom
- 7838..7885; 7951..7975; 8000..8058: 0.9 Angstrom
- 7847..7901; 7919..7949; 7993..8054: 0.7 Angstrom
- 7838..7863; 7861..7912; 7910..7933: -0.6 Angstrom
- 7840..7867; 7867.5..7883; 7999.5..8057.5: 0.0 Angstrom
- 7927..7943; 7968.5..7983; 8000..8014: 0.2 Angstrom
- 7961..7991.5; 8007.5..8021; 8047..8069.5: -0.7 Angstrom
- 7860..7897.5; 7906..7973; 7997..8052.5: 1.7 Angstrom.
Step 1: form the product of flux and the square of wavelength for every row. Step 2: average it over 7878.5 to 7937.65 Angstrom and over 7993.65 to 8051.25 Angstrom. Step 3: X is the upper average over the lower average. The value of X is 1.0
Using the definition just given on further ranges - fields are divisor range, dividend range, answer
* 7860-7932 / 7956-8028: 1.00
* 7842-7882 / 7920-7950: 0.99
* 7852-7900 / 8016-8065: 1.02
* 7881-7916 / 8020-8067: 1.01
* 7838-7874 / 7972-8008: 1.02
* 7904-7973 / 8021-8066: 1.03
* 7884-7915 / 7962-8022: 1.00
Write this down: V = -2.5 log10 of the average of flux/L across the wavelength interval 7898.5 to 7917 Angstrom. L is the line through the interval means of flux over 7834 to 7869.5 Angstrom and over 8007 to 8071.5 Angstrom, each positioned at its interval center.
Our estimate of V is -0.02 mag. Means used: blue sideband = 11.6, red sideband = 11.5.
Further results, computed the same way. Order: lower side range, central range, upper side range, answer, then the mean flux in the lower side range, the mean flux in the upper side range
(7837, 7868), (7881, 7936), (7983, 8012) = 0.00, 11.6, 11.7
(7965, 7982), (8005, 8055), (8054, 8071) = -0.01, 11.3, 11.5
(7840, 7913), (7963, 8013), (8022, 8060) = 0.00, 11.7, 11.3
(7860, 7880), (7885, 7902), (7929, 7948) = -0.02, 11.6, 11.1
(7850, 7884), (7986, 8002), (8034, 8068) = 0.00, 11.6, 11.4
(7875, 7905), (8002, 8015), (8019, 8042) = -0.05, 11.7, 11.3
